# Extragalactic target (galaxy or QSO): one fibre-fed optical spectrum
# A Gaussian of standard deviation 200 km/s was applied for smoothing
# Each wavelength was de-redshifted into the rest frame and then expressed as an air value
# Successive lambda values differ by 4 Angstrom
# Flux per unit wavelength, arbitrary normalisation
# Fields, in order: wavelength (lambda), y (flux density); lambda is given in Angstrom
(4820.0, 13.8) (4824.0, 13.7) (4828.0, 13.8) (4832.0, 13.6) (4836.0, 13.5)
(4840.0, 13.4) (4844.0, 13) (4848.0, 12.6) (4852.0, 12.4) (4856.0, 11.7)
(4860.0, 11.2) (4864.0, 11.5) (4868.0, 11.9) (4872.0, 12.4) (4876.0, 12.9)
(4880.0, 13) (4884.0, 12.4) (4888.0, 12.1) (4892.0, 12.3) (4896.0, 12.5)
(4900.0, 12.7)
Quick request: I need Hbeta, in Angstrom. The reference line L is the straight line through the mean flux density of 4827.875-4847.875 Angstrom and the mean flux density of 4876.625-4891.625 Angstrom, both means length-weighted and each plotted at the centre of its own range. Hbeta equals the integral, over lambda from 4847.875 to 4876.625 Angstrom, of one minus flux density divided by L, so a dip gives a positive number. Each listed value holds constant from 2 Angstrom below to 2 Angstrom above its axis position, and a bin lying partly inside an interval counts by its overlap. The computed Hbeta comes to 2.0 Angstrom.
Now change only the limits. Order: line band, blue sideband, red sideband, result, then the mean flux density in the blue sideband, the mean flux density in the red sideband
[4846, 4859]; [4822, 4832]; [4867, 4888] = 0.9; 13.7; 12.5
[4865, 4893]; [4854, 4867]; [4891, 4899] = -0.9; 11.5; 12.5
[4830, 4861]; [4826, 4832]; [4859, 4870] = 0.0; 13.7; 11.6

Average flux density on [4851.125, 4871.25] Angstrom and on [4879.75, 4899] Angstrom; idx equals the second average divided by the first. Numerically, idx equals 1.1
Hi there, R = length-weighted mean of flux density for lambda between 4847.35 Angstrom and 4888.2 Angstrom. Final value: 12.2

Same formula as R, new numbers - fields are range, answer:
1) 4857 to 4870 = 11.5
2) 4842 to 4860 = 12.3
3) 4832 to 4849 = 13.2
